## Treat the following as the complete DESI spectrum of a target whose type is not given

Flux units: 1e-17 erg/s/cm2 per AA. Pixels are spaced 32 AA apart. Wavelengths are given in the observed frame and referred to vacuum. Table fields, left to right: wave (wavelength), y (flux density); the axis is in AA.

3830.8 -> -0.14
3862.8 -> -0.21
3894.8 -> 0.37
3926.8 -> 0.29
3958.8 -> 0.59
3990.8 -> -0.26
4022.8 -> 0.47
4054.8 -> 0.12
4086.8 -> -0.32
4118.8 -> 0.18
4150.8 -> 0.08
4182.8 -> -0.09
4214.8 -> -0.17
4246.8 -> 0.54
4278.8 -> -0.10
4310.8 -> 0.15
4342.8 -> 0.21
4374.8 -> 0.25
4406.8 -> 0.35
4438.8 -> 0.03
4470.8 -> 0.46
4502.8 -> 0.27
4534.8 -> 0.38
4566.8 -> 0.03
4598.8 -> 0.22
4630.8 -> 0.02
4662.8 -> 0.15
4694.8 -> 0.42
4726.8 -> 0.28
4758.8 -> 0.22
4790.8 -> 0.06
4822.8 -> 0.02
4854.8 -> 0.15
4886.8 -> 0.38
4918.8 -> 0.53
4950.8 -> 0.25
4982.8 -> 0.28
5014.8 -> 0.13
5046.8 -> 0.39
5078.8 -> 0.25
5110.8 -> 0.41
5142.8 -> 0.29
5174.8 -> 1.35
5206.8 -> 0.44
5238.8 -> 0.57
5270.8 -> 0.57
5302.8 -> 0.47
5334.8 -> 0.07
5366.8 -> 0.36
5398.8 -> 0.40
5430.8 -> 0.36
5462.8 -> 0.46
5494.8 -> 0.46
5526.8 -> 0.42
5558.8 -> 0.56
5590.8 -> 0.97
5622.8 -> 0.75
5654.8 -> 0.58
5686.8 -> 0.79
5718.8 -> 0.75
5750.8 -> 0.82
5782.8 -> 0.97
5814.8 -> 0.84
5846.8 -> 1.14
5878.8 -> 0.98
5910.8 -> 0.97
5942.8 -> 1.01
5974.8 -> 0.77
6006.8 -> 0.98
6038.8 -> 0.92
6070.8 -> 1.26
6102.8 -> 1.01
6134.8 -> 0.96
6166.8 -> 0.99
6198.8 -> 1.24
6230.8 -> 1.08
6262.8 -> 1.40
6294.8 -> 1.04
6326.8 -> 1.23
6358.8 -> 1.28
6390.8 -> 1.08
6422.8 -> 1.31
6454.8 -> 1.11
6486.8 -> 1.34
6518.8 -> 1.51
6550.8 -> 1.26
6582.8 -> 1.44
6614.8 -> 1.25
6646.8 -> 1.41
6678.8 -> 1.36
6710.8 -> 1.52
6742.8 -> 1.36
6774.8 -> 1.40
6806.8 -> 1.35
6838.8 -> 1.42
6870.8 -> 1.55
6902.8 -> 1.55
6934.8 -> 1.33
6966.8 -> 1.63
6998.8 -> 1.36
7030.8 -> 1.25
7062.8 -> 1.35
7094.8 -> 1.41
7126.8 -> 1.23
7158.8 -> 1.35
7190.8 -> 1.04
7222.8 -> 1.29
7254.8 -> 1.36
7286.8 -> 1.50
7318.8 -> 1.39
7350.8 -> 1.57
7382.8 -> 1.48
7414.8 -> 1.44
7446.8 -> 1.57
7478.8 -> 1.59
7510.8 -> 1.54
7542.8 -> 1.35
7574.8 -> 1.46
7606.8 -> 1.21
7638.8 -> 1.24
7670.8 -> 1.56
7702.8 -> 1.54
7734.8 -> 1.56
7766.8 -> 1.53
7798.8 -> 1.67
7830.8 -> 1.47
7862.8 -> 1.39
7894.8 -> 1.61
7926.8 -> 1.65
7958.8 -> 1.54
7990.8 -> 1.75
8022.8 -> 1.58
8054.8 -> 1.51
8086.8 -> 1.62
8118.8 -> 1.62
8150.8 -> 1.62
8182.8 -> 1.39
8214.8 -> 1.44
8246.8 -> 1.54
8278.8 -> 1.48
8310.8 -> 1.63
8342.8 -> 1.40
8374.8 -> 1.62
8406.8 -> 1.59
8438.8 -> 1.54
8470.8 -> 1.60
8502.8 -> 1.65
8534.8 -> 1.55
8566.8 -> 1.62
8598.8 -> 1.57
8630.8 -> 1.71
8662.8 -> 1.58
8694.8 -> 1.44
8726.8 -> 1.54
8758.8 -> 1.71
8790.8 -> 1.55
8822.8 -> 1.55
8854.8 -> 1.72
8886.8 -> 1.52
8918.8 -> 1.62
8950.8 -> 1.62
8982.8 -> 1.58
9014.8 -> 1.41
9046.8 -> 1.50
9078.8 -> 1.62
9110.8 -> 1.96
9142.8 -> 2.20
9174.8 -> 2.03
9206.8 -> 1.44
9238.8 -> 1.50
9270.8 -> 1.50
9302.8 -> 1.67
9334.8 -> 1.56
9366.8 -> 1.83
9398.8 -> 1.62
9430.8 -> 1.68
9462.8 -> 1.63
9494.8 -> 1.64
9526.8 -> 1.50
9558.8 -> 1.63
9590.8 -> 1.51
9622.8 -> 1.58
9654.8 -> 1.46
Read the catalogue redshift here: 0.391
